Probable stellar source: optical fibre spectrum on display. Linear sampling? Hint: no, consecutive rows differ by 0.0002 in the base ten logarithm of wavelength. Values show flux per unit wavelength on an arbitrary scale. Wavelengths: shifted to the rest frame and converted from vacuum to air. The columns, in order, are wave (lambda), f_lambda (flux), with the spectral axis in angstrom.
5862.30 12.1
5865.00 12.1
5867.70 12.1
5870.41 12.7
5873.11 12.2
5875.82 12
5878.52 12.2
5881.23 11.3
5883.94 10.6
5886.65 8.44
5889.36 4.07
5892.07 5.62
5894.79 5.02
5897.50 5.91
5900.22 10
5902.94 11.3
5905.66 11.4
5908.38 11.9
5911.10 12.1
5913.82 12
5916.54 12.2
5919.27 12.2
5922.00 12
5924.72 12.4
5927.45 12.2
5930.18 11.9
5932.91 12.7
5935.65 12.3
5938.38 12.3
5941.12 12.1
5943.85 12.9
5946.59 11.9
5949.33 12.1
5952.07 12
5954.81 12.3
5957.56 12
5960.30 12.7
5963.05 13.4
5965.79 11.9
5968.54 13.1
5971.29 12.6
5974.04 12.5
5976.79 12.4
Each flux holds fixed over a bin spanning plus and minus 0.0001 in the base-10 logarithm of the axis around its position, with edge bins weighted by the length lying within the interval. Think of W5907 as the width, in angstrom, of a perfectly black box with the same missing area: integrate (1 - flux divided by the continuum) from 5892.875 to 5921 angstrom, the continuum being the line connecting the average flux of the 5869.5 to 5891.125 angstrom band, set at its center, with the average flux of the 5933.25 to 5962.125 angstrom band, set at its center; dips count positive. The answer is 2.0 angstrom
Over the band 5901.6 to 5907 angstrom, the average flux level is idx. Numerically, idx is 11.3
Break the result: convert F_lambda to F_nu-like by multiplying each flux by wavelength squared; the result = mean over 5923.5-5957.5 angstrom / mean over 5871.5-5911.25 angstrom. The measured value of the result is 1.3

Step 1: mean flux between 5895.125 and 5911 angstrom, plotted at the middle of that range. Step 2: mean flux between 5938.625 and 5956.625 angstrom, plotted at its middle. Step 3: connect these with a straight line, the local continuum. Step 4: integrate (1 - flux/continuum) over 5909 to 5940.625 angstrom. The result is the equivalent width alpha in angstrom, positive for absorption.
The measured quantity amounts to -3.4 angstrom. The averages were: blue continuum 9.93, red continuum 12.2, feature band 12.2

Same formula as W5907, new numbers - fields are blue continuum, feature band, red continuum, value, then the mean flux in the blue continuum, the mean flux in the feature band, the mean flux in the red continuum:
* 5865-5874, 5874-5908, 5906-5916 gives 8.45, 12.3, 9.11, 12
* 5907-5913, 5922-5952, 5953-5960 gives -0.30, 12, 12.3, 12.2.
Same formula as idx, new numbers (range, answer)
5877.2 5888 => 10.6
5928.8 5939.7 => 12.3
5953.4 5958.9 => 12.1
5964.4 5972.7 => 12.5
